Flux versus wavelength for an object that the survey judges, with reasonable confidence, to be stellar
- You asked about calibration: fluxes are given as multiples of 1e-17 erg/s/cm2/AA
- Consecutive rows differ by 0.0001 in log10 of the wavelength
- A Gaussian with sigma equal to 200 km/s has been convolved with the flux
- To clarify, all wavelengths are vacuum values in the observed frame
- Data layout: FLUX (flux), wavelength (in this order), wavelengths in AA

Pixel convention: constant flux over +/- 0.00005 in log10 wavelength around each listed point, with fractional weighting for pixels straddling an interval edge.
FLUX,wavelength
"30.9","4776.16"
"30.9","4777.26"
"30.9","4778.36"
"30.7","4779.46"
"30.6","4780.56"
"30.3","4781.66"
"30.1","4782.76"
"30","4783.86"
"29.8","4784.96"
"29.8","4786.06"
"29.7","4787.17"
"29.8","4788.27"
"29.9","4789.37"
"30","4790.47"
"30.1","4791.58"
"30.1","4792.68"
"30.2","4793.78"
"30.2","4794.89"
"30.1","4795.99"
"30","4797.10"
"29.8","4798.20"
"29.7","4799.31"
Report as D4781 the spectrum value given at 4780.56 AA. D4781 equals 30.6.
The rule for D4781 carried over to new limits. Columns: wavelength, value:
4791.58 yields 30.1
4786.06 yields 29.8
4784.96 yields 29.8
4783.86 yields 30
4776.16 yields 30.9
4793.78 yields 30.2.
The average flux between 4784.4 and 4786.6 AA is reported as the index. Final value 29.8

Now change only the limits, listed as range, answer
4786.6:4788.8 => 29.7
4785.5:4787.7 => 29.7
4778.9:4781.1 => 30.7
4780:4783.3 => 30.4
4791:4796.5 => 30.1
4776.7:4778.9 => 30.9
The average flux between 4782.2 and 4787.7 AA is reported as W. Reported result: 29.9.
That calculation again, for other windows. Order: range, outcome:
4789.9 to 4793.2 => 30.1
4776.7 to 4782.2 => 30.7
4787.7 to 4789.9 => 29.9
